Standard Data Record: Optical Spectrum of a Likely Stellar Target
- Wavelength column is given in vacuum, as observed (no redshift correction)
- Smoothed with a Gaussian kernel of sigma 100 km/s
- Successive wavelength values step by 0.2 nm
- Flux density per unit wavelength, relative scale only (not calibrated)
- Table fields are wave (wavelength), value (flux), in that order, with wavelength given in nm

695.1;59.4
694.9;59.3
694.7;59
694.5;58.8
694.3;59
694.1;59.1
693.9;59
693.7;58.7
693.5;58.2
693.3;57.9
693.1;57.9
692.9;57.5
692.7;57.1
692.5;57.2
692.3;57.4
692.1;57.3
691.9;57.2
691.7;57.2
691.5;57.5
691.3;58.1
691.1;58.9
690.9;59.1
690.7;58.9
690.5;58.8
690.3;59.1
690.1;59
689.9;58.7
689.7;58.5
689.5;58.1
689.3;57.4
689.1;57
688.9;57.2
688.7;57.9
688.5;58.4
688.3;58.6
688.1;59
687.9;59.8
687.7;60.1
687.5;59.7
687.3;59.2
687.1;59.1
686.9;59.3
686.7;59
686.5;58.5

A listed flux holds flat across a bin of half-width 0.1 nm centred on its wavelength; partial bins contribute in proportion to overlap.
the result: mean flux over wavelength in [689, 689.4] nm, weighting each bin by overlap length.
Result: 57.2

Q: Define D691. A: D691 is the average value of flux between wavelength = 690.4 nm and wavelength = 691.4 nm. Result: 58.8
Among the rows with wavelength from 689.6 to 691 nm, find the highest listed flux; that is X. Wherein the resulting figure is 59.1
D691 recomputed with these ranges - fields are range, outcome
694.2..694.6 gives 58.9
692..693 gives 57.3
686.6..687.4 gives 59.2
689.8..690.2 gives 58.9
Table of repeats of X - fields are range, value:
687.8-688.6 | 59.8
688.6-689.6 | 58.1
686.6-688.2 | 60.1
